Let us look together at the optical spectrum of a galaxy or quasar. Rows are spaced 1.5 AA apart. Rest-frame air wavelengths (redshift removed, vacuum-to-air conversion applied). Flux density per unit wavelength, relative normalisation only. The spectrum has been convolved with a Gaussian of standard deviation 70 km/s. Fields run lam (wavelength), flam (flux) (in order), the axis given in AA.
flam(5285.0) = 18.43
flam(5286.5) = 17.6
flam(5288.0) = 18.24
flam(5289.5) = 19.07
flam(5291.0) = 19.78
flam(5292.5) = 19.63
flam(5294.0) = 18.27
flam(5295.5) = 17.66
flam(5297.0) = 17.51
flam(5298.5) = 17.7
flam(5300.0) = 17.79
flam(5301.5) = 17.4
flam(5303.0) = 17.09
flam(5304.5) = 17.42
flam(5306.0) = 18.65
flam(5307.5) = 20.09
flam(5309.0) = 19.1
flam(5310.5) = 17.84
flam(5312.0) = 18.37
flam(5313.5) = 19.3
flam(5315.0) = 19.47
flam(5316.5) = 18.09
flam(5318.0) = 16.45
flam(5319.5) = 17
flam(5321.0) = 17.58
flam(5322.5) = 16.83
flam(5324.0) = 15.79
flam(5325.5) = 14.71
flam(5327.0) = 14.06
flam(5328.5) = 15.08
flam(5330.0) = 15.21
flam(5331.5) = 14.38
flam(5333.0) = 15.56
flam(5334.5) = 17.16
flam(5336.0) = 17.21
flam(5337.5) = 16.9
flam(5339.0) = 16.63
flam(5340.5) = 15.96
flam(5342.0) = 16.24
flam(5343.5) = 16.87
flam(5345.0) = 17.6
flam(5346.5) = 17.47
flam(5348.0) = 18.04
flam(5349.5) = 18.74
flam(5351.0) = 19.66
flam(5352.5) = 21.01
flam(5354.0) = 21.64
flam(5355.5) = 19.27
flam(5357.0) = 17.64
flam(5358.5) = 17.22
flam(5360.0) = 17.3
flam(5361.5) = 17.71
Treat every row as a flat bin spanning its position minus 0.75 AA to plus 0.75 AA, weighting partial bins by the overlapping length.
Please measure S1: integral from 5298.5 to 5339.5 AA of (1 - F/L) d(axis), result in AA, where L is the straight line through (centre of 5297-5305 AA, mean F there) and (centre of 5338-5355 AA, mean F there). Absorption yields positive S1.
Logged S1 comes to 1.5 AA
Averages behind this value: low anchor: 17.5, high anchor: 18.2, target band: 17.1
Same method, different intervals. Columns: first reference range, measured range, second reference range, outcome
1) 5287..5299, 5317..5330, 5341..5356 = 1.8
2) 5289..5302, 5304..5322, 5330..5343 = -0.9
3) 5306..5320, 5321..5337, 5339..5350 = 1.9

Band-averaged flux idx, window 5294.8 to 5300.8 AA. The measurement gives 17.7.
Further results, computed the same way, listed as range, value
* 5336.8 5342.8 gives 16.4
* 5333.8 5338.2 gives 17.1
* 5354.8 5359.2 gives 18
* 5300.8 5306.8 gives 17.7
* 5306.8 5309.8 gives 19.6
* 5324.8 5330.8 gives 14.8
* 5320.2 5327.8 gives 15.8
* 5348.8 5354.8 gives 20.3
